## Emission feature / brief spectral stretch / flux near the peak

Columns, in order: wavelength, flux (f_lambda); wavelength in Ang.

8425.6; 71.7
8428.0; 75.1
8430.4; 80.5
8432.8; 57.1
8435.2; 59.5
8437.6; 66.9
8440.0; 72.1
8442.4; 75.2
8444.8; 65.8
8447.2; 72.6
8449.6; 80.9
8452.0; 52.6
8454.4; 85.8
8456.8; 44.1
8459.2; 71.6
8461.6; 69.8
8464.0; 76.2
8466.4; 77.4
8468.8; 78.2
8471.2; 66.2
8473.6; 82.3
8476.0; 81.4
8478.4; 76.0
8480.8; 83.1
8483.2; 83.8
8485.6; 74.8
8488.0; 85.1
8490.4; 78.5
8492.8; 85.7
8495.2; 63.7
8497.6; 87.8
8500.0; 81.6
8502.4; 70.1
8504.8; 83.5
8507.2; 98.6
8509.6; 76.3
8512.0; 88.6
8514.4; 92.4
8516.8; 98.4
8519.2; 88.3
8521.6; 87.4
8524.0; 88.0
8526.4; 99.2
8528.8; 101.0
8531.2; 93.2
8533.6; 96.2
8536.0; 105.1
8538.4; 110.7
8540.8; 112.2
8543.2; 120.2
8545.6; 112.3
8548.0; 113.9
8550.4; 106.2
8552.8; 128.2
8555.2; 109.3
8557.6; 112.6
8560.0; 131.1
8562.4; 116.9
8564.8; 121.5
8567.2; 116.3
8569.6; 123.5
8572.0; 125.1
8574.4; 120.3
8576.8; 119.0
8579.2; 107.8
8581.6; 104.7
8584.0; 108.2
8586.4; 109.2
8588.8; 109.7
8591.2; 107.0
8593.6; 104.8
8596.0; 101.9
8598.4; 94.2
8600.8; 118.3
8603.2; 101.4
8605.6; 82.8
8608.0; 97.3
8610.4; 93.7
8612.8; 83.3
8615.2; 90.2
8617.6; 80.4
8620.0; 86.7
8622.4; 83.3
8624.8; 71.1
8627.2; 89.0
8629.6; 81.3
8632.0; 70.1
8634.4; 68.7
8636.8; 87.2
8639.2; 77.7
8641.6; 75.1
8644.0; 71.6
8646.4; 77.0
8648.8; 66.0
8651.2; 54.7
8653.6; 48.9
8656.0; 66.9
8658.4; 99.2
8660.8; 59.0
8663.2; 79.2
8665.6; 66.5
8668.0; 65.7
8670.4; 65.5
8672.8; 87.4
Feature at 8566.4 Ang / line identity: Mg II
